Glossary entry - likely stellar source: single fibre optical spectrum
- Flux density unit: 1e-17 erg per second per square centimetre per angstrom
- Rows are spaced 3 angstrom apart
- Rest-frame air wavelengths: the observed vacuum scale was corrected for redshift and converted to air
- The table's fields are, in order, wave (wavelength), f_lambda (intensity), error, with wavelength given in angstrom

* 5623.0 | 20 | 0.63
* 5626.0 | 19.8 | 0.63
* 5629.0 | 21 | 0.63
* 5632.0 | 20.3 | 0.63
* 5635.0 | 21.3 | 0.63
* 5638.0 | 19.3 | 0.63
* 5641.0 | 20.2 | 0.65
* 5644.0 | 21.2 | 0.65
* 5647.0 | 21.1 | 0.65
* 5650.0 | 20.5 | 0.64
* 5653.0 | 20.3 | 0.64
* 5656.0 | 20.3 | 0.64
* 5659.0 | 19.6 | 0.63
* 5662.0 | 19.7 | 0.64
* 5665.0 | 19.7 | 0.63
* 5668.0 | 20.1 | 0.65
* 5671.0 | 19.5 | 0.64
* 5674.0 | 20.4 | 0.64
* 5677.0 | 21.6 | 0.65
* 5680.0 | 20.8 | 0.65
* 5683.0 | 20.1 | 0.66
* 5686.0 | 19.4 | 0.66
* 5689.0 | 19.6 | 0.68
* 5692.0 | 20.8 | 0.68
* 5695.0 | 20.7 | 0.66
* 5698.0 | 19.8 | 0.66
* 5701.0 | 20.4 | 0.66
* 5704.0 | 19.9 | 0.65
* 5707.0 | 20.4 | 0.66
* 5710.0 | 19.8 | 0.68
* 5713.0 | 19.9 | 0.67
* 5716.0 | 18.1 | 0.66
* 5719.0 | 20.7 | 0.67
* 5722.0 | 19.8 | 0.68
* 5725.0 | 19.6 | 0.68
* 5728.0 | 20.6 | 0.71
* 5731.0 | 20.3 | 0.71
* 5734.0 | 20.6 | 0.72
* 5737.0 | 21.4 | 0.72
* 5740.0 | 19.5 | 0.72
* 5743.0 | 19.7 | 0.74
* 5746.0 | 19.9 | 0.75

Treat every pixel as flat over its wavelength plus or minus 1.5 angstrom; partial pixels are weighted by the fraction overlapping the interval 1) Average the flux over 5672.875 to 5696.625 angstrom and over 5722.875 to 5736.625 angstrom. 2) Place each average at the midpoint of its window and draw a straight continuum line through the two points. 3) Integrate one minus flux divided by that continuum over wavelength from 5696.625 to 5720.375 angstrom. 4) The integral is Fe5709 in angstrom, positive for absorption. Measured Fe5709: 0.6 angstrom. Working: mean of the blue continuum 20.4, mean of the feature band 19.9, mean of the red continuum 20.3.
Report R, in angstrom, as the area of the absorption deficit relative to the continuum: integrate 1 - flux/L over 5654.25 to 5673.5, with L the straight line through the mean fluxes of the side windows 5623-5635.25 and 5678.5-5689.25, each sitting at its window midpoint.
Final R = 0.3 angstrom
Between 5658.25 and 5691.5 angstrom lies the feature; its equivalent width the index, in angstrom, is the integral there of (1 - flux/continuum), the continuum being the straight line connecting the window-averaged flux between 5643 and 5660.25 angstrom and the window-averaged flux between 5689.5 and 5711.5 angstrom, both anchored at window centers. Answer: 0.5 angstrom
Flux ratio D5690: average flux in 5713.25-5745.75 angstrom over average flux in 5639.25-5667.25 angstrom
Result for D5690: 1.0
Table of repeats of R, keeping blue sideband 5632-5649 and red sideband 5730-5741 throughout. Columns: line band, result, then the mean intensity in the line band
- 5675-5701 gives 0.2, 20.4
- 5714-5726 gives 0.6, 19.6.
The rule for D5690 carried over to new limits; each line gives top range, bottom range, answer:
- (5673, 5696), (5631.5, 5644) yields 1.00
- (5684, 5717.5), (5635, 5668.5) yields 0.98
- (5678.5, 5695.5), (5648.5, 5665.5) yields 1.01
